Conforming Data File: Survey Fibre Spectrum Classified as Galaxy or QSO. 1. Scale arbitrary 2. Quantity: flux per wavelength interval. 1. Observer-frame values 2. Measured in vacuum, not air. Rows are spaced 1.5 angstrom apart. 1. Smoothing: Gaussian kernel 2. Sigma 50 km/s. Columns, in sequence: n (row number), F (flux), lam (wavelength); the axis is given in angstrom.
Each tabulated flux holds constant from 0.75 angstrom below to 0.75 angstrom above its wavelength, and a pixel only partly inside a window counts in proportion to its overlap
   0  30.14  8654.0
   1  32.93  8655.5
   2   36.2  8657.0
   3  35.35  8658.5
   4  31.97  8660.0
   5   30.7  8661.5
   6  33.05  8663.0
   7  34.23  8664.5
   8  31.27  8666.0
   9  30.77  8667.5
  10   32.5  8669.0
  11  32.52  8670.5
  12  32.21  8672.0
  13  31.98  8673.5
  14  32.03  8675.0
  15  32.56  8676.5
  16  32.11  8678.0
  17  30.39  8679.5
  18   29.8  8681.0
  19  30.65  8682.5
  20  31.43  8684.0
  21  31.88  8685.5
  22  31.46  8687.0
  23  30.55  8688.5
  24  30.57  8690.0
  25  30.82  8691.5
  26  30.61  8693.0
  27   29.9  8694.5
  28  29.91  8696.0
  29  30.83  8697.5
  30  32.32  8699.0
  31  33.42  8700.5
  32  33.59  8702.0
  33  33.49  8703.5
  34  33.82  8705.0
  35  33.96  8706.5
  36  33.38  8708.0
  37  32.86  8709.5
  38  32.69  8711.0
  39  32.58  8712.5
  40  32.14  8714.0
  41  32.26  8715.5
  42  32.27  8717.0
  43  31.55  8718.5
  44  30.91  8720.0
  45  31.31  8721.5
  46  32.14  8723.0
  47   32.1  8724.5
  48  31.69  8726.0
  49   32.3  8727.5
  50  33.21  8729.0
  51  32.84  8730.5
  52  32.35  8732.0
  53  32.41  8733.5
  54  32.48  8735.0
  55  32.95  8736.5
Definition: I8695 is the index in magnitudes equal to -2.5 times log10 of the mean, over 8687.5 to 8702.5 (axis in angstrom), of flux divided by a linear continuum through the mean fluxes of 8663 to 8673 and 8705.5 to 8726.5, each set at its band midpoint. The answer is 0.04 mag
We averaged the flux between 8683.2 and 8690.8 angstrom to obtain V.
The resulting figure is 31.2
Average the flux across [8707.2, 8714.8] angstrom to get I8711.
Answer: 32.7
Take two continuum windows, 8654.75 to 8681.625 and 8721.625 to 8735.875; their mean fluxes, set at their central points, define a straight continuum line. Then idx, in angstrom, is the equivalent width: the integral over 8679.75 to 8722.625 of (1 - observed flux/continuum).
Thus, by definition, 0.7 angstrom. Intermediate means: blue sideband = 32.4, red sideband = 32.3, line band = 31.8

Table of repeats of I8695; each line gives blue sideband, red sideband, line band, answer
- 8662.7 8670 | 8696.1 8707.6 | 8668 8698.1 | 0.046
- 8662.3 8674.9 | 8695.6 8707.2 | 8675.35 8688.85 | 0.042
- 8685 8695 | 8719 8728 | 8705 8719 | -0.044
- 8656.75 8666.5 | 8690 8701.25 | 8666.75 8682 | 0.024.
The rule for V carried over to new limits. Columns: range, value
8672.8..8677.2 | 32.2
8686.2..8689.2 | 31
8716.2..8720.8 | 31.6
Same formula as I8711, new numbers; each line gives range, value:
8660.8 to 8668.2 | 32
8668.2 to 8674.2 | 32.3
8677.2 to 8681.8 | 30.8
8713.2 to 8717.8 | 32.2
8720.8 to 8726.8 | 31.8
